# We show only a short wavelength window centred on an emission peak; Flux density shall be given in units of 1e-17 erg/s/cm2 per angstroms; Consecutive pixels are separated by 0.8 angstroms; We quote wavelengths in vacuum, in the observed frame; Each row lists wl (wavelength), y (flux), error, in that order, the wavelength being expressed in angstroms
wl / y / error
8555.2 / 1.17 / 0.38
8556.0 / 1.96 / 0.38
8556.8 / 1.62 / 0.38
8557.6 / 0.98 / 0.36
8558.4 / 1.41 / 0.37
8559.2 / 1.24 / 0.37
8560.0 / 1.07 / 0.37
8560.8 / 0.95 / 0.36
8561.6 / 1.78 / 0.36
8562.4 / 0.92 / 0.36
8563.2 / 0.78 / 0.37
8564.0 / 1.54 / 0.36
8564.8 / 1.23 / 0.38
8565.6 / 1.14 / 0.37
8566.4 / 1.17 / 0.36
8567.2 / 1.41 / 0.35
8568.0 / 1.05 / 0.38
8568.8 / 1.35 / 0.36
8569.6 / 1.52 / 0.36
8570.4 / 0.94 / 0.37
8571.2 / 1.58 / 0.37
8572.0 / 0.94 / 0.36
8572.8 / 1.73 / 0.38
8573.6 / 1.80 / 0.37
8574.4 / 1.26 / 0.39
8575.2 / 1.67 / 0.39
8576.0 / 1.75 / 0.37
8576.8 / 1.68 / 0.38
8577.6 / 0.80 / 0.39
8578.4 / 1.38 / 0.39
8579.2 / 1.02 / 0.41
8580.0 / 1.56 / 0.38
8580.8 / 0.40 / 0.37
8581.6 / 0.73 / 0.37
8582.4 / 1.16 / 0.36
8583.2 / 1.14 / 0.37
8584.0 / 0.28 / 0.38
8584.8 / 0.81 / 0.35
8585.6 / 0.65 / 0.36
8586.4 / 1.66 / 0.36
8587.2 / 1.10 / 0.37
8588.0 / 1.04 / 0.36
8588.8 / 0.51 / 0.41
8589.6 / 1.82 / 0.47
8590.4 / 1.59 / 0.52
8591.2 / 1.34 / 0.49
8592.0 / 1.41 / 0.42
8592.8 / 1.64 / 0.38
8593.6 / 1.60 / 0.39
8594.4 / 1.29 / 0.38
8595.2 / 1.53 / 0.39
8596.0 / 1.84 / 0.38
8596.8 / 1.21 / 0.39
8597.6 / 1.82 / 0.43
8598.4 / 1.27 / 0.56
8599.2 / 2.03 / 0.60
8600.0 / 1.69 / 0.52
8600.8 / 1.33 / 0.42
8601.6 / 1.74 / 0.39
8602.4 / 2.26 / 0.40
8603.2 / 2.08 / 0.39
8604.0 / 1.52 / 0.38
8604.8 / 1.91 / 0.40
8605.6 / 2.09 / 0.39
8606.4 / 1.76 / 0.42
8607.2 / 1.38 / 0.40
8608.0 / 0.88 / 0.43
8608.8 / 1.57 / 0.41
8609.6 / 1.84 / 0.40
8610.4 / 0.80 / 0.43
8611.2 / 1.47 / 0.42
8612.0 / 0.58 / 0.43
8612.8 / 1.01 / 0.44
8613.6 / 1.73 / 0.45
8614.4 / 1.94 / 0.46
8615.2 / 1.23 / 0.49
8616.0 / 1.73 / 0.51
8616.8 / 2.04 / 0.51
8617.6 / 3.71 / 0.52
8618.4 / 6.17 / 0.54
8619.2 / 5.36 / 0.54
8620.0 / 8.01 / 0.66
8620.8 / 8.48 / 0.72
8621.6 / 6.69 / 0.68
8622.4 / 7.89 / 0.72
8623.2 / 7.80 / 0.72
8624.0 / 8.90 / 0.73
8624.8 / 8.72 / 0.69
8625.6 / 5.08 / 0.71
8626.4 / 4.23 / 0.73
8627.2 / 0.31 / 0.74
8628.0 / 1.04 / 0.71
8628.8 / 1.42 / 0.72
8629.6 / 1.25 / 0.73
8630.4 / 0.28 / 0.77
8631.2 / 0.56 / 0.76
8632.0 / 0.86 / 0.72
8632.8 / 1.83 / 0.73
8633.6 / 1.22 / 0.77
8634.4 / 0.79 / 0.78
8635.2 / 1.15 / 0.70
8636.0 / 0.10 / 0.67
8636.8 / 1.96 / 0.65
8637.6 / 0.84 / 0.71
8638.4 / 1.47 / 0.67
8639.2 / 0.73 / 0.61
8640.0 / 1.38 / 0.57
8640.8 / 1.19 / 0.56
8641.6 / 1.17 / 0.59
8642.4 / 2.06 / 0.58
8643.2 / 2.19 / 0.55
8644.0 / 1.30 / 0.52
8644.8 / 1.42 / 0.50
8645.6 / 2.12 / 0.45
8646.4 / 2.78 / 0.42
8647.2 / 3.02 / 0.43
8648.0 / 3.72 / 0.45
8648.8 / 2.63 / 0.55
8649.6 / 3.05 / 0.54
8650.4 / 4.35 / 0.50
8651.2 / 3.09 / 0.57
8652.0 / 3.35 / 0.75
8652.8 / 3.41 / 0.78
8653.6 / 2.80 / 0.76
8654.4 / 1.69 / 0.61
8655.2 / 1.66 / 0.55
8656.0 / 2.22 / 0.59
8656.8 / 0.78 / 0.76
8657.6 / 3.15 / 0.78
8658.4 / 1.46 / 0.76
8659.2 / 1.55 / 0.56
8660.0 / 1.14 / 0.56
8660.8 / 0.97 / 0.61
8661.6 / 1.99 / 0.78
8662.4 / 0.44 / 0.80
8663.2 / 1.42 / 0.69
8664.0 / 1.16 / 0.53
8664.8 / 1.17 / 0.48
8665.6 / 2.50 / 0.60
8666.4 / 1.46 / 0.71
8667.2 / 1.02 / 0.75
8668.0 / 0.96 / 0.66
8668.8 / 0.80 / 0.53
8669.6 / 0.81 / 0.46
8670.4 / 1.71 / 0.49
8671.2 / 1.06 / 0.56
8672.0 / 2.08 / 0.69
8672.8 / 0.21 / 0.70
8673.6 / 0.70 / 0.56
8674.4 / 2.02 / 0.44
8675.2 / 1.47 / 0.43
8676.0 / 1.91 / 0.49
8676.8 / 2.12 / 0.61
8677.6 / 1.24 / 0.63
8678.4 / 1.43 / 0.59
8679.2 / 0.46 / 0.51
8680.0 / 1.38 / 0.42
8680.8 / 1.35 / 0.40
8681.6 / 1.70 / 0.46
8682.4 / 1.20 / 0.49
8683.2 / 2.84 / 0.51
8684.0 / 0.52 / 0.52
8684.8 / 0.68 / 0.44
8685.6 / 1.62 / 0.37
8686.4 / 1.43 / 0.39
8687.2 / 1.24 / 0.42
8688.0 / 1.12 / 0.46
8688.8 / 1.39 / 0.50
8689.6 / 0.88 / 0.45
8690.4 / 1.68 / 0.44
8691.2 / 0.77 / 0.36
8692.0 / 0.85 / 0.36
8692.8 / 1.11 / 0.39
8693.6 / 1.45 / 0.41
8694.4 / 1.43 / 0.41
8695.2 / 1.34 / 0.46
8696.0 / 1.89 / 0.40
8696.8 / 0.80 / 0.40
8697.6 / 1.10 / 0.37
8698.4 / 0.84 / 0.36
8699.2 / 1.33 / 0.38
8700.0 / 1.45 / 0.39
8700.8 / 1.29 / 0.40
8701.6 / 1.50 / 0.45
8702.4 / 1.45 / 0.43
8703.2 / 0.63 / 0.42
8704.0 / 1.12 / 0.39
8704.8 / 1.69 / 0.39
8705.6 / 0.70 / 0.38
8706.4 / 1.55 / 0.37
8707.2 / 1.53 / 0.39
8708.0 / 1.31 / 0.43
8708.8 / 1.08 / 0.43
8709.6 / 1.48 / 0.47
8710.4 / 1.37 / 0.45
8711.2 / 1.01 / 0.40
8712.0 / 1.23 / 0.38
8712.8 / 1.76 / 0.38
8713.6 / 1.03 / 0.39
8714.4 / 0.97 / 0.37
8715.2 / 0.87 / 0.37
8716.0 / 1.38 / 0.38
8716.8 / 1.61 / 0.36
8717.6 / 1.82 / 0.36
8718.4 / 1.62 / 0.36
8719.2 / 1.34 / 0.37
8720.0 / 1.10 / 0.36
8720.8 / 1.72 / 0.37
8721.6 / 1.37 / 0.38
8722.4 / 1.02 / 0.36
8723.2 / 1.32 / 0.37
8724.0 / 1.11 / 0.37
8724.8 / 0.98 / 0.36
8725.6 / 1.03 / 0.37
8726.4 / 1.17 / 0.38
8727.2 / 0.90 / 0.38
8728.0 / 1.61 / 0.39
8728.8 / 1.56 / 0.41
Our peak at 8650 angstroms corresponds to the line [N II]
